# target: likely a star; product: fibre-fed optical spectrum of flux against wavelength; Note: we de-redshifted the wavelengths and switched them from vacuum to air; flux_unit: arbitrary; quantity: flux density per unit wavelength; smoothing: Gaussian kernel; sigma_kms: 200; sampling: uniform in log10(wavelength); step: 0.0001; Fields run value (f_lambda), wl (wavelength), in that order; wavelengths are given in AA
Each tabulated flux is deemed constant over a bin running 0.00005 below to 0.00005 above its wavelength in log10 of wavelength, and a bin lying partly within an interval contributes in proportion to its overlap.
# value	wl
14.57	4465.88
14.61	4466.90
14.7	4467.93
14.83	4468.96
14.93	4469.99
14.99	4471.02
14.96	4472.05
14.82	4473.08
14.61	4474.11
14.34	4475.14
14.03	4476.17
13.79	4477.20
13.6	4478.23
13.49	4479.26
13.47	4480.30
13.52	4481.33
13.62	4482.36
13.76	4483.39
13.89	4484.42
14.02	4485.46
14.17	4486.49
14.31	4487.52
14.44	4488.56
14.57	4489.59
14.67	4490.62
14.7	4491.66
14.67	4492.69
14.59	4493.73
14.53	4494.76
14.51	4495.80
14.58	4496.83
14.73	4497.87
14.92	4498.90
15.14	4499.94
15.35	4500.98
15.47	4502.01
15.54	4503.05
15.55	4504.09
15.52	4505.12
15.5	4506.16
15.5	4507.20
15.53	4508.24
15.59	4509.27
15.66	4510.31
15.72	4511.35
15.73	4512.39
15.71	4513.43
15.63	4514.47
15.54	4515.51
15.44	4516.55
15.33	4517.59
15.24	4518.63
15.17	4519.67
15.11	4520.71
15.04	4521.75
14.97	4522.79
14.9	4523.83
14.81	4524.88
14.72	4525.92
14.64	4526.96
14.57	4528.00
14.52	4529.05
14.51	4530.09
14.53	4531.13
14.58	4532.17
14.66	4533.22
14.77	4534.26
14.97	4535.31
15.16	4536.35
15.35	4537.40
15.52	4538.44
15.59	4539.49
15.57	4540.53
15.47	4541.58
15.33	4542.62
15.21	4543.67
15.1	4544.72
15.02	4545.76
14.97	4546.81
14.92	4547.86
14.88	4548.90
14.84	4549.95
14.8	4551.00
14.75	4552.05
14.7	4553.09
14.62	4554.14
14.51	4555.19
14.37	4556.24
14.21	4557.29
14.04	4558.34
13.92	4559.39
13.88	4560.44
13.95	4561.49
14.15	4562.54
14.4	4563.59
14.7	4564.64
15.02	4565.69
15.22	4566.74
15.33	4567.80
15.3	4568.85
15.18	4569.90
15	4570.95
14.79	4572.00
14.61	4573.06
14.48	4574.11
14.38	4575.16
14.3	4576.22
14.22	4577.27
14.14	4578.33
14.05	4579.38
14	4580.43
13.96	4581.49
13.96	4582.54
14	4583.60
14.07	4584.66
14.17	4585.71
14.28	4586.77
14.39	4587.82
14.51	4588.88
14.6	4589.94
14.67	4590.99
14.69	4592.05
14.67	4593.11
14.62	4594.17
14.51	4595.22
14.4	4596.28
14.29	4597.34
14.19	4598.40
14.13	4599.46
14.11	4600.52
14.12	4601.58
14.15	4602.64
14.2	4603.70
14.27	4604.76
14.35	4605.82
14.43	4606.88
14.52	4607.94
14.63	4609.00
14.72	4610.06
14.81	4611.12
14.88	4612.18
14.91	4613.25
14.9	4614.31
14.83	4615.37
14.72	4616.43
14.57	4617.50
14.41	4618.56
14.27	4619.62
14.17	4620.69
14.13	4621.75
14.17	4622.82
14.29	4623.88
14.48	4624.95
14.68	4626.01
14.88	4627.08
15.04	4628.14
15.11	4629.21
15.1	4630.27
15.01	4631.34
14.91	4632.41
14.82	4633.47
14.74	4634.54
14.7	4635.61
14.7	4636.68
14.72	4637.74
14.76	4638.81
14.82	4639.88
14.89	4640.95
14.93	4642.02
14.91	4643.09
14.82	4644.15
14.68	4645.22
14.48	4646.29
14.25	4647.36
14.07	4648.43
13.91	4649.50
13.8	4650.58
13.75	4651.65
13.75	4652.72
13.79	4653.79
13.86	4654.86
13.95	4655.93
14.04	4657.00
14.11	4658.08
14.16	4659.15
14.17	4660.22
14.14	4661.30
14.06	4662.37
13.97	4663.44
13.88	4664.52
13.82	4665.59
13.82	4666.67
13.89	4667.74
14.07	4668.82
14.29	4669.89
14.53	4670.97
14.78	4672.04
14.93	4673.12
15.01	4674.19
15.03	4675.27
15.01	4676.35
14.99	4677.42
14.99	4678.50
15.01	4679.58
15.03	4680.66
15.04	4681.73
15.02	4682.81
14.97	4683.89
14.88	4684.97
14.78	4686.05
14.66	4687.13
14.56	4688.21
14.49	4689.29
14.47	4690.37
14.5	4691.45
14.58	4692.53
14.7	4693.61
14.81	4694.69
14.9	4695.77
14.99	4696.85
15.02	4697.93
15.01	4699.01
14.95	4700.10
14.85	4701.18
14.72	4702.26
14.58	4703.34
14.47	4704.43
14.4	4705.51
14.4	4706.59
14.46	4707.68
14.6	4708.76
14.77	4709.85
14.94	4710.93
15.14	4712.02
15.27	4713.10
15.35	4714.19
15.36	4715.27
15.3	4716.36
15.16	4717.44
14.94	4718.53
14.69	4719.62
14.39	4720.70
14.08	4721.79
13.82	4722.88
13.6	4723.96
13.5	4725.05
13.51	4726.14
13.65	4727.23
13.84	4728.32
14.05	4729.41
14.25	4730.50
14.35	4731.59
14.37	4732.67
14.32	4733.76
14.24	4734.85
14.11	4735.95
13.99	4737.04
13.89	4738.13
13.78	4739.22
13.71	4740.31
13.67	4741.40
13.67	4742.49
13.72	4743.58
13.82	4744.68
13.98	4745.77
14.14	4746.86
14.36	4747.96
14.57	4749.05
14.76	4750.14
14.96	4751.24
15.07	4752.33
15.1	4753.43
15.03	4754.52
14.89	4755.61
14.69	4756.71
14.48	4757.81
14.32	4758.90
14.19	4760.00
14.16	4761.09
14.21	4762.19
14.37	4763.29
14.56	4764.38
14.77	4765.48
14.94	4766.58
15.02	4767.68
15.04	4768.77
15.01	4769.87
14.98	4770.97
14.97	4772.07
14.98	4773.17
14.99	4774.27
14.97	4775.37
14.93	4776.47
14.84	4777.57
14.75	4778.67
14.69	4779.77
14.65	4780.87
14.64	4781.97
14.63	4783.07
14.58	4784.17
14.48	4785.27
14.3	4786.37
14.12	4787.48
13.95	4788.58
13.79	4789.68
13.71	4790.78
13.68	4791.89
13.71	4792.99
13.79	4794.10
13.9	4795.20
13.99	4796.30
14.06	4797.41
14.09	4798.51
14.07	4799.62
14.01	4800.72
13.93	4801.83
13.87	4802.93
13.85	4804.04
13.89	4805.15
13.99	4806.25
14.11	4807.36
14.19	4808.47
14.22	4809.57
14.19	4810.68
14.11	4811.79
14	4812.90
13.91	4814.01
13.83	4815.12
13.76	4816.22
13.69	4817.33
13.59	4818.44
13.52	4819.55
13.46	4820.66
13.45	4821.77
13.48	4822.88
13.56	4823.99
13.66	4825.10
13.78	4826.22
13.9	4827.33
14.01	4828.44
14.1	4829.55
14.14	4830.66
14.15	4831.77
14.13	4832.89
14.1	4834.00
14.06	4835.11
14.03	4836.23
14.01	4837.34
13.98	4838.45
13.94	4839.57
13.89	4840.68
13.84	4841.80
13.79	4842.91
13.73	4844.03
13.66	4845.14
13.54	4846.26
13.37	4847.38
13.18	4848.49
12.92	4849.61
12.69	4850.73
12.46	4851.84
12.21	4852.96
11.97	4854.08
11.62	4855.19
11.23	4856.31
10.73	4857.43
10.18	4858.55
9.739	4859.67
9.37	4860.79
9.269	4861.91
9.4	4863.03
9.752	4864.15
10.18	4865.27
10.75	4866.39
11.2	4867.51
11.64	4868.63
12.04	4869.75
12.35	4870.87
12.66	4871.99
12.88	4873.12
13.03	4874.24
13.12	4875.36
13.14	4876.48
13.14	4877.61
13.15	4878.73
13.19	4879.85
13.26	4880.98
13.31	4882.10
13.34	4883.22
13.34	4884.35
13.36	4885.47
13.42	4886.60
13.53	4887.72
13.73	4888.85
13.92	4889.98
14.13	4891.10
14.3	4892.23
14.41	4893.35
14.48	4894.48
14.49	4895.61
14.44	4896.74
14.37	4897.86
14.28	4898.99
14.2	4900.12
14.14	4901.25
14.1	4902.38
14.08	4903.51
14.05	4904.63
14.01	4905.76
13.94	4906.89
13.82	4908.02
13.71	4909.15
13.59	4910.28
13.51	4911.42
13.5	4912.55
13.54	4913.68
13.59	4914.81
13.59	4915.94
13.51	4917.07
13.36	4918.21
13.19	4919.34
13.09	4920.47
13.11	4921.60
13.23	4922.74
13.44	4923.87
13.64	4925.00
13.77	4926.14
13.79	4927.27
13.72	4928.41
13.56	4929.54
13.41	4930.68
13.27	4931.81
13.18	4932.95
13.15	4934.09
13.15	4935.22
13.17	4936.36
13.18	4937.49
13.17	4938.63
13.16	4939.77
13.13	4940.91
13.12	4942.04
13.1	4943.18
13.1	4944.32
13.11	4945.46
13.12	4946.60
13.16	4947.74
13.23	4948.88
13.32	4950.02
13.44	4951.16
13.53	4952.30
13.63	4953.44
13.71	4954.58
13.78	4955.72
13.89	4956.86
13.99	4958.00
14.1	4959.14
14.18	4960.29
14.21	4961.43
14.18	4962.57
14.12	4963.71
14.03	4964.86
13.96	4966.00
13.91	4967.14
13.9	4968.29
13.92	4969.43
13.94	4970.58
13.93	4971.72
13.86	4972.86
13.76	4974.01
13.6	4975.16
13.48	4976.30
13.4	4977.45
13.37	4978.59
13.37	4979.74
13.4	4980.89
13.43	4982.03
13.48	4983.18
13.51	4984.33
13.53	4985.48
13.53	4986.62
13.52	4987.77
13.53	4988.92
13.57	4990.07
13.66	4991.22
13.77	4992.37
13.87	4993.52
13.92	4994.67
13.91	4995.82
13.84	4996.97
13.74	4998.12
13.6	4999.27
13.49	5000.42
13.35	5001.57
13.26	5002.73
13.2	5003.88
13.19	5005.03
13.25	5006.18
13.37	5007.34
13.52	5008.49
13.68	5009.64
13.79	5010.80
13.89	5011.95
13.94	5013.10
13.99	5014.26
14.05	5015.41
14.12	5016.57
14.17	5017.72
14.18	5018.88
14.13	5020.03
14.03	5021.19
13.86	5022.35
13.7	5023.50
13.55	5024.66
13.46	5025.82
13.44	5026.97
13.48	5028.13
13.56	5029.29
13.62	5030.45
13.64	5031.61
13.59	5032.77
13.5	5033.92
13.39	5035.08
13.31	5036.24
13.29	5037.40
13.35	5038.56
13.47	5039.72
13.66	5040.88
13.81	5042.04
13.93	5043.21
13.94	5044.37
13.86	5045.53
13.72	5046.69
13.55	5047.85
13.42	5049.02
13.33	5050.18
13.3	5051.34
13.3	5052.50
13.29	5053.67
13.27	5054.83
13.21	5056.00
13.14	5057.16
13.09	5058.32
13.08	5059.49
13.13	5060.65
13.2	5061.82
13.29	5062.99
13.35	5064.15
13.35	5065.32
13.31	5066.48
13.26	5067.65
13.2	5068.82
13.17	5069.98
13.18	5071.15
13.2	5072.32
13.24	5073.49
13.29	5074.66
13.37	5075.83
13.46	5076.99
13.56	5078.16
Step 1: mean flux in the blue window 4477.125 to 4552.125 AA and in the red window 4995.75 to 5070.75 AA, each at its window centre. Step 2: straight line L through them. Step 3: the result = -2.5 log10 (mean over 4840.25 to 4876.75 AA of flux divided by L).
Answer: 0.17 mag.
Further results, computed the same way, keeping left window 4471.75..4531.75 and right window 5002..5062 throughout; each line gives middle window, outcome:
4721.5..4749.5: 0.02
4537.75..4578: -0.01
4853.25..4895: 0.14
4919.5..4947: 0.04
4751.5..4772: -0.04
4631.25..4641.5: -0.02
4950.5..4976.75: -0.01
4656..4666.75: 0.03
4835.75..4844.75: 0.01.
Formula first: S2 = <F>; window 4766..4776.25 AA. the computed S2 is 15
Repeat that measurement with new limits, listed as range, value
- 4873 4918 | 13.7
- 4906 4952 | 13.4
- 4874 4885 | 13.2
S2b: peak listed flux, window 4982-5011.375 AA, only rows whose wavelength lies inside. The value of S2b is 13.92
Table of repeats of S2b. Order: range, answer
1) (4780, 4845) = 14.65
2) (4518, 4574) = 15.59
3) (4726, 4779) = 15.1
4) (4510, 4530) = 15.73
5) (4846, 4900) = 14.49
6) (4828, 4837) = 14.15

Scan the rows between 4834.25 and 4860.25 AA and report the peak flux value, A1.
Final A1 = 14.06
